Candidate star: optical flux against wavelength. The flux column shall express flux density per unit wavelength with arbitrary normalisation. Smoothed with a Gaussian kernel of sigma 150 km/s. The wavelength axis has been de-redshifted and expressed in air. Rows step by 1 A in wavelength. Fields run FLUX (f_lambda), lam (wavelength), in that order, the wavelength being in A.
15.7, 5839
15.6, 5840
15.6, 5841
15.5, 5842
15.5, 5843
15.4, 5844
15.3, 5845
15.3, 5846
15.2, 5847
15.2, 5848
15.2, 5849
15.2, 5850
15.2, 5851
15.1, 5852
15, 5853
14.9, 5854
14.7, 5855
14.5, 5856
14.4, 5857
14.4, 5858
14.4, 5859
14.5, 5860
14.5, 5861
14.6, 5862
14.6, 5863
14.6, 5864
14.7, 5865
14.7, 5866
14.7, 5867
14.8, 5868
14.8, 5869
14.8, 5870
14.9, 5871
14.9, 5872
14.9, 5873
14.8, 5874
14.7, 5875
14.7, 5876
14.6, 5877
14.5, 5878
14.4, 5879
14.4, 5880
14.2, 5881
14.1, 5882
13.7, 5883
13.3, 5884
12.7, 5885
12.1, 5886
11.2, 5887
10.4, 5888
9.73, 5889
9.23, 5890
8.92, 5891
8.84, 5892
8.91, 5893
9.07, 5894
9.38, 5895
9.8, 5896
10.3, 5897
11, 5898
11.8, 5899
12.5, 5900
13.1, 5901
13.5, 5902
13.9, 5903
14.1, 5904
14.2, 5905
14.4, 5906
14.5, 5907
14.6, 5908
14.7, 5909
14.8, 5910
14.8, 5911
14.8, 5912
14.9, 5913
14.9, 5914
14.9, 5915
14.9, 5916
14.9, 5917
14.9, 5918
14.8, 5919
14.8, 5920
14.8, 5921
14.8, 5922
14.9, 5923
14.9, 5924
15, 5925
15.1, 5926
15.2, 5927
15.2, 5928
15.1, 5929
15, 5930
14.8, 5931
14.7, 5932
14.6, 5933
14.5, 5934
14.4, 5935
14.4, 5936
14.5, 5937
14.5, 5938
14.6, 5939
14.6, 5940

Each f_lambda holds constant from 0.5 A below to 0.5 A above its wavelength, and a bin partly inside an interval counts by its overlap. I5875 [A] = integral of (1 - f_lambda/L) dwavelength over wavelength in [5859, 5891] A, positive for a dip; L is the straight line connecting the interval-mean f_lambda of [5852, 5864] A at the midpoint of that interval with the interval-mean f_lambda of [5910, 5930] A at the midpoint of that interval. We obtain 2.0 A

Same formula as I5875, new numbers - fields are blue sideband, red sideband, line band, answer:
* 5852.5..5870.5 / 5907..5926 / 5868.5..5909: 5.4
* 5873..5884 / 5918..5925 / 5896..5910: 1.4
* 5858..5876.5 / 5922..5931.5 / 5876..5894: 3.3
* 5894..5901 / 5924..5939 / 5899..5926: -4.1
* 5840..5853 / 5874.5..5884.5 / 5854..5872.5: 0.2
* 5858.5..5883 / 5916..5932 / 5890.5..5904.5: 3.5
